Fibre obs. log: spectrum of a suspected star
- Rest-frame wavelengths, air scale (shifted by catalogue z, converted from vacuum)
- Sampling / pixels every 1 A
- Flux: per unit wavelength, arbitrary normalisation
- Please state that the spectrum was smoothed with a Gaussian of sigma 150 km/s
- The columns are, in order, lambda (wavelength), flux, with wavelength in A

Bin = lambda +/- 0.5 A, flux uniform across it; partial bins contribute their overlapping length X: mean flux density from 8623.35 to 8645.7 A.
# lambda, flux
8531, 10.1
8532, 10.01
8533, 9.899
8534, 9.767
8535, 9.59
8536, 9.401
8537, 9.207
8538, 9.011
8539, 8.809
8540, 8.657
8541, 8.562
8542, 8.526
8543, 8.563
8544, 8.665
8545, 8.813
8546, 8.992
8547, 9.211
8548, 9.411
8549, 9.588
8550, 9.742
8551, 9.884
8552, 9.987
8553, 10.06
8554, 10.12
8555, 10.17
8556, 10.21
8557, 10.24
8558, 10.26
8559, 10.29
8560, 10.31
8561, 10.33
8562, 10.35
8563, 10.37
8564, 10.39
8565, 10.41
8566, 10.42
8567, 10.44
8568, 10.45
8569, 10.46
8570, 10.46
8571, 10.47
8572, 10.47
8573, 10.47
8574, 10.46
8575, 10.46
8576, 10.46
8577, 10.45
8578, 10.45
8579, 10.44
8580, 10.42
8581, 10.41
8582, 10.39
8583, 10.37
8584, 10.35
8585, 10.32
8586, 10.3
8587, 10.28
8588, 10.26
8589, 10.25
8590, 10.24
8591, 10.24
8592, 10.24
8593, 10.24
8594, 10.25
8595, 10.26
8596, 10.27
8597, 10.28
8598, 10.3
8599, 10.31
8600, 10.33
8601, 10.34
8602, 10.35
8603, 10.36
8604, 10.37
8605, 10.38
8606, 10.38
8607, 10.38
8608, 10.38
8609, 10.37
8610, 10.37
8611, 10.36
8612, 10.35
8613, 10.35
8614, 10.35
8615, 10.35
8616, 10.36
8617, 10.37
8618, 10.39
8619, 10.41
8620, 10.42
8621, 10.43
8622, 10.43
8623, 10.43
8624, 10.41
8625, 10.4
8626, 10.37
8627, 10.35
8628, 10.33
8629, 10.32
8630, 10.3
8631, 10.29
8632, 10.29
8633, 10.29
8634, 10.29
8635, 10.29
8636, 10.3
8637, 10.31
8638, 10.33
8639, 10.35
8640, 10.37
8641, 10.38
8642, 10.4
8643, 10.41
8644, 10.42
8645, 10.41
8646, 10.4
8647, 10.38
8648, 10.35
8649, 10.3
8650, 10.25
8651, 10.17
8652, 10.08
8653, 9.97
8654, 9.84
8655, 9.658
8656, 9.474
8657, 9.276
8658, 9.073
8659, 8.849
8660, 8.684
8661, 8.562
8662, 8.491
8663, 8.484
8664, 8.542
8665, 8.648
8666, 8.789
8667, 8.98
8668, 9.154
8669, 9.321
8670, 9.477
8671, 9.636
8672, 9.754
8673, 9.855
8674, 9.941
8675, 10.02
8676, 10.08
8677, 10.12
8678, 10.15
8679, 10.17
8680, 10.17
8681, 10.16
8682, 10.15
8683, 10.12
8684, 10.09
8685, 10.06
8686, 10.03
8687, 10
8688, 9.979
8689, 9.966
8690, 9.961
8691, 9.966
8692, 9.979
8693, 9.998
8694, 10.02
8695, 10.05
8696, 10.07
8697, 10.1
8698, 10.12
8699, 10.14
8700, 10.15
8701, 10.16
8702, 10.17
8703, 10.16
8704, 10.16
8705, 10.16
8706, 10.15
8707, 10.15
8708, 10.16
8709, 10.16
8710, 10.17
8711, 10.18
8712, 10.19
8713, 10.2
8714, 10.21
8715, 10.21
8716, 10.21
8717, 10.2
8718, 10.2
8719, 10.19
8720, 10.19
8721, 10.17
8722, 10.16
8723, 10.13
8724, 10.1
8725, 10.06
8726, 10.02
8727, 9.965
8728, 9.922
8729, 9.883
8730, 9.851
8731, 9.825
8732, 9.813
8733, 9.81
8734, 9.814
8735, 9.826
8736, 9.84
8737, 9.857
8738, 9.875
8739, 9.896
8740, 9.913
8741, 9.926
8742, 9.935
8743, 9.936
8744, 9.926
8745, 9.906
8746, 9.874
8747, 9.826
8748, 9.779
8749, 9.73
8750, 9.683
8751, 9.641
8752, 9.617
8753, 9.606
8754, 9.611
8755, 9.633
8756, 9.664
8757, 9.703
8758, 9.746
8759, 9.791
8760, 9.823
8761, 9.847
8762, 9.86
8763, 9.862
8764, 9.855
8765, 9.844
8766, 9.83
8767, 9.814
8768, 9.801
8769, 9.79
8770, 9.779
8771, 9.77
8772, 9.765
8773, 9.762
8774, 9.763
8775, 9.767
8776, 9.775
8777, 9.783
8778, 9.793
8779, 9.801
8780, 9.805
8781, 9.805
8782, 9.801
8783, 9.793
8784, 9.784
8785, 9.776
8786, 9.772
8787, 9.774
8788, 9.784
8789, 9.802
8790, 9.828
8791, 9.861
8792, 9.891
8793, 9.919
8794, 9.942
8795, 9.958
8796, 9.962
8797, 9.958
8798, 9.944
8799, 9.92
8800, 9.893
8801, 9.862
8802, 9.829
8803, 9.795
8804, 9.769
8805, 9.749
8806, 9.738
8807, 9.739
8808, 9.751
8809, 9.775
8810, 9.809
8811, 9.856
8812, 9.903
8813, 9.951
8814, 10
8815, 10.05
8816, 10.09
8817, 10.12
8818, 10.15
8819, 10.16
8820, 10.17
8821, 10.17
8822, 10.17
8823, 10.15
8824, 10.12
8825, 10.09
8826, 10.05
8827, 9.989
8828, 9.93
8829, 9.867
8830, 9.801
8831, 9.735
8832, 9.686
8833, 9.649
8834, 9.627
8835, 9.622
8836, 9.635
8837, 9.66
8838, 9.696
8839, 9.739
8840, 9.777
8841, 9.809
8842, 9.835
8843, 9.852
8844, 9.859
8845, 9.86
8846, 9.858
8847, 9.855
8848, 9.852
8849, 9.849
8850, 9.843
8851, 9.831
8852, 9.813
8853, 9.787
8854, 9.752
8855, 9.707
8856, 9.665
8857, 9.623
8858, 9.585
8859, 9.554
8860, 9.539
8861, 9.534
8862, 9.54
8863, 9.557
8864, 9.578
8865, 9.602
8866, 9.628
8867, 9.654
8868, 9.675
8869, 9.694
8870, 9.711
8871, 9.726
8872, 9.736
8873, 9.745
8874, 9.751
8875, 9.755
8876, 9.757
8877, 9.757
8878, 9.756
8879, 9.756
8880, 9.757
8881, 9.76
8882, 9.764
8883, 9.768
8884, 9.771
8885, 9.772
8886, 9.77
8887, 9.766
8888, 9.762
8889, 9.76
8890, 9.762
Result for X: 10.3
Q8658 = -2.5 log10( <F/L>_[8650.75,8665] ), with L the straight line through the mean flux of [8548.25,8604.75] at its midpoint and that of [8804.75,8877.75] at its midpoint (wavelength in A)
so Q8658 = 0.11 mag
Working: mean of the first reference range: 10.3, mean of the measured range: 9.19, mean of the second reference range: 9.81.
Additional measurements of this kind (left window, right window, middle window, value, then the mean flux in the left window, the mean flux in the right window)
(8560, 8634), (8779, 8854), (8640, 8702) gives 0.041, 10.4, 9.87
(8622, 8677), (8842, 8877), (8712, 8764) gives -0.011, 9.87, 9.72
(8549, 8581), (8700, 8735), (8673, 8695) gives 0.009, 10.3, 10.1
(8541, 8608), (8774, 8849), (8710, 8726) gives -0.021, 10.1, 9.87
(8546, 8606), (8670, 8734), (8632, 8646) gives -0.020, 10.3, 10.1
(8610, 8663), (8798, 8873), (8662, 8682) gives 0.057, 10.1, 9.81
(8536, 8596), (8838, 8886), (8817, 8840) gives -0.016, 10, 9.73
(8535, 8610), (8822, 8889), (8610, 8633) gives -0.038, 10.1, 9.76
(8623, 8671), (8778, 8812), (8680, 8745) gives -0.023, 9.85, 9.83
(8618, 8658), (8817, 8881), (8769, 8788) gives 0.017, 10.2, 9.79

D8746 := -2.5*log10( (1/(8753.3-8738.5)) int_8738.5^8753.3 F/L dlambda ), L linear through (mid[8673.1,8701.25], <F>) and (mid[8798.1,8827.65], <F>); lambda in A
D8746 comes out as 0.02 mag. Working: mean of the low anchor 10.1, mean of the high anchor 9.96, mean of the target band 9.82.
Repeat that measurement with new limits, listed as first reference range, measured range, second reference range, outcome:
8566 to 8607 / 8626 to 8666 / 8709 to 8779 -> 0.03 mag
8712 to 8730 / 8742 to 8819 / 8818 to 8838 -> 0.02 mag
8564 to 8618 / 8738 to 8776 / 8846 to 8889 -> 0.02 mag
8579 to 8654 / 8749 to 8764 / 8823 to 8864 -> 0.03 mag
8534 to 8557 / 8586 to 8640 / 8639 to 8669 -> -0.09 mag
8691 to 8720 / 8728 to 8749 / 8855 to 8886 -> 0.02 mag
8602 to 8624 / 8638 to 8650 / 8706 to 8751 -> -0.01 mag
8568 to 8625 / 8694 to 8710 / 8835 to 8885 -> 0.00 mag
